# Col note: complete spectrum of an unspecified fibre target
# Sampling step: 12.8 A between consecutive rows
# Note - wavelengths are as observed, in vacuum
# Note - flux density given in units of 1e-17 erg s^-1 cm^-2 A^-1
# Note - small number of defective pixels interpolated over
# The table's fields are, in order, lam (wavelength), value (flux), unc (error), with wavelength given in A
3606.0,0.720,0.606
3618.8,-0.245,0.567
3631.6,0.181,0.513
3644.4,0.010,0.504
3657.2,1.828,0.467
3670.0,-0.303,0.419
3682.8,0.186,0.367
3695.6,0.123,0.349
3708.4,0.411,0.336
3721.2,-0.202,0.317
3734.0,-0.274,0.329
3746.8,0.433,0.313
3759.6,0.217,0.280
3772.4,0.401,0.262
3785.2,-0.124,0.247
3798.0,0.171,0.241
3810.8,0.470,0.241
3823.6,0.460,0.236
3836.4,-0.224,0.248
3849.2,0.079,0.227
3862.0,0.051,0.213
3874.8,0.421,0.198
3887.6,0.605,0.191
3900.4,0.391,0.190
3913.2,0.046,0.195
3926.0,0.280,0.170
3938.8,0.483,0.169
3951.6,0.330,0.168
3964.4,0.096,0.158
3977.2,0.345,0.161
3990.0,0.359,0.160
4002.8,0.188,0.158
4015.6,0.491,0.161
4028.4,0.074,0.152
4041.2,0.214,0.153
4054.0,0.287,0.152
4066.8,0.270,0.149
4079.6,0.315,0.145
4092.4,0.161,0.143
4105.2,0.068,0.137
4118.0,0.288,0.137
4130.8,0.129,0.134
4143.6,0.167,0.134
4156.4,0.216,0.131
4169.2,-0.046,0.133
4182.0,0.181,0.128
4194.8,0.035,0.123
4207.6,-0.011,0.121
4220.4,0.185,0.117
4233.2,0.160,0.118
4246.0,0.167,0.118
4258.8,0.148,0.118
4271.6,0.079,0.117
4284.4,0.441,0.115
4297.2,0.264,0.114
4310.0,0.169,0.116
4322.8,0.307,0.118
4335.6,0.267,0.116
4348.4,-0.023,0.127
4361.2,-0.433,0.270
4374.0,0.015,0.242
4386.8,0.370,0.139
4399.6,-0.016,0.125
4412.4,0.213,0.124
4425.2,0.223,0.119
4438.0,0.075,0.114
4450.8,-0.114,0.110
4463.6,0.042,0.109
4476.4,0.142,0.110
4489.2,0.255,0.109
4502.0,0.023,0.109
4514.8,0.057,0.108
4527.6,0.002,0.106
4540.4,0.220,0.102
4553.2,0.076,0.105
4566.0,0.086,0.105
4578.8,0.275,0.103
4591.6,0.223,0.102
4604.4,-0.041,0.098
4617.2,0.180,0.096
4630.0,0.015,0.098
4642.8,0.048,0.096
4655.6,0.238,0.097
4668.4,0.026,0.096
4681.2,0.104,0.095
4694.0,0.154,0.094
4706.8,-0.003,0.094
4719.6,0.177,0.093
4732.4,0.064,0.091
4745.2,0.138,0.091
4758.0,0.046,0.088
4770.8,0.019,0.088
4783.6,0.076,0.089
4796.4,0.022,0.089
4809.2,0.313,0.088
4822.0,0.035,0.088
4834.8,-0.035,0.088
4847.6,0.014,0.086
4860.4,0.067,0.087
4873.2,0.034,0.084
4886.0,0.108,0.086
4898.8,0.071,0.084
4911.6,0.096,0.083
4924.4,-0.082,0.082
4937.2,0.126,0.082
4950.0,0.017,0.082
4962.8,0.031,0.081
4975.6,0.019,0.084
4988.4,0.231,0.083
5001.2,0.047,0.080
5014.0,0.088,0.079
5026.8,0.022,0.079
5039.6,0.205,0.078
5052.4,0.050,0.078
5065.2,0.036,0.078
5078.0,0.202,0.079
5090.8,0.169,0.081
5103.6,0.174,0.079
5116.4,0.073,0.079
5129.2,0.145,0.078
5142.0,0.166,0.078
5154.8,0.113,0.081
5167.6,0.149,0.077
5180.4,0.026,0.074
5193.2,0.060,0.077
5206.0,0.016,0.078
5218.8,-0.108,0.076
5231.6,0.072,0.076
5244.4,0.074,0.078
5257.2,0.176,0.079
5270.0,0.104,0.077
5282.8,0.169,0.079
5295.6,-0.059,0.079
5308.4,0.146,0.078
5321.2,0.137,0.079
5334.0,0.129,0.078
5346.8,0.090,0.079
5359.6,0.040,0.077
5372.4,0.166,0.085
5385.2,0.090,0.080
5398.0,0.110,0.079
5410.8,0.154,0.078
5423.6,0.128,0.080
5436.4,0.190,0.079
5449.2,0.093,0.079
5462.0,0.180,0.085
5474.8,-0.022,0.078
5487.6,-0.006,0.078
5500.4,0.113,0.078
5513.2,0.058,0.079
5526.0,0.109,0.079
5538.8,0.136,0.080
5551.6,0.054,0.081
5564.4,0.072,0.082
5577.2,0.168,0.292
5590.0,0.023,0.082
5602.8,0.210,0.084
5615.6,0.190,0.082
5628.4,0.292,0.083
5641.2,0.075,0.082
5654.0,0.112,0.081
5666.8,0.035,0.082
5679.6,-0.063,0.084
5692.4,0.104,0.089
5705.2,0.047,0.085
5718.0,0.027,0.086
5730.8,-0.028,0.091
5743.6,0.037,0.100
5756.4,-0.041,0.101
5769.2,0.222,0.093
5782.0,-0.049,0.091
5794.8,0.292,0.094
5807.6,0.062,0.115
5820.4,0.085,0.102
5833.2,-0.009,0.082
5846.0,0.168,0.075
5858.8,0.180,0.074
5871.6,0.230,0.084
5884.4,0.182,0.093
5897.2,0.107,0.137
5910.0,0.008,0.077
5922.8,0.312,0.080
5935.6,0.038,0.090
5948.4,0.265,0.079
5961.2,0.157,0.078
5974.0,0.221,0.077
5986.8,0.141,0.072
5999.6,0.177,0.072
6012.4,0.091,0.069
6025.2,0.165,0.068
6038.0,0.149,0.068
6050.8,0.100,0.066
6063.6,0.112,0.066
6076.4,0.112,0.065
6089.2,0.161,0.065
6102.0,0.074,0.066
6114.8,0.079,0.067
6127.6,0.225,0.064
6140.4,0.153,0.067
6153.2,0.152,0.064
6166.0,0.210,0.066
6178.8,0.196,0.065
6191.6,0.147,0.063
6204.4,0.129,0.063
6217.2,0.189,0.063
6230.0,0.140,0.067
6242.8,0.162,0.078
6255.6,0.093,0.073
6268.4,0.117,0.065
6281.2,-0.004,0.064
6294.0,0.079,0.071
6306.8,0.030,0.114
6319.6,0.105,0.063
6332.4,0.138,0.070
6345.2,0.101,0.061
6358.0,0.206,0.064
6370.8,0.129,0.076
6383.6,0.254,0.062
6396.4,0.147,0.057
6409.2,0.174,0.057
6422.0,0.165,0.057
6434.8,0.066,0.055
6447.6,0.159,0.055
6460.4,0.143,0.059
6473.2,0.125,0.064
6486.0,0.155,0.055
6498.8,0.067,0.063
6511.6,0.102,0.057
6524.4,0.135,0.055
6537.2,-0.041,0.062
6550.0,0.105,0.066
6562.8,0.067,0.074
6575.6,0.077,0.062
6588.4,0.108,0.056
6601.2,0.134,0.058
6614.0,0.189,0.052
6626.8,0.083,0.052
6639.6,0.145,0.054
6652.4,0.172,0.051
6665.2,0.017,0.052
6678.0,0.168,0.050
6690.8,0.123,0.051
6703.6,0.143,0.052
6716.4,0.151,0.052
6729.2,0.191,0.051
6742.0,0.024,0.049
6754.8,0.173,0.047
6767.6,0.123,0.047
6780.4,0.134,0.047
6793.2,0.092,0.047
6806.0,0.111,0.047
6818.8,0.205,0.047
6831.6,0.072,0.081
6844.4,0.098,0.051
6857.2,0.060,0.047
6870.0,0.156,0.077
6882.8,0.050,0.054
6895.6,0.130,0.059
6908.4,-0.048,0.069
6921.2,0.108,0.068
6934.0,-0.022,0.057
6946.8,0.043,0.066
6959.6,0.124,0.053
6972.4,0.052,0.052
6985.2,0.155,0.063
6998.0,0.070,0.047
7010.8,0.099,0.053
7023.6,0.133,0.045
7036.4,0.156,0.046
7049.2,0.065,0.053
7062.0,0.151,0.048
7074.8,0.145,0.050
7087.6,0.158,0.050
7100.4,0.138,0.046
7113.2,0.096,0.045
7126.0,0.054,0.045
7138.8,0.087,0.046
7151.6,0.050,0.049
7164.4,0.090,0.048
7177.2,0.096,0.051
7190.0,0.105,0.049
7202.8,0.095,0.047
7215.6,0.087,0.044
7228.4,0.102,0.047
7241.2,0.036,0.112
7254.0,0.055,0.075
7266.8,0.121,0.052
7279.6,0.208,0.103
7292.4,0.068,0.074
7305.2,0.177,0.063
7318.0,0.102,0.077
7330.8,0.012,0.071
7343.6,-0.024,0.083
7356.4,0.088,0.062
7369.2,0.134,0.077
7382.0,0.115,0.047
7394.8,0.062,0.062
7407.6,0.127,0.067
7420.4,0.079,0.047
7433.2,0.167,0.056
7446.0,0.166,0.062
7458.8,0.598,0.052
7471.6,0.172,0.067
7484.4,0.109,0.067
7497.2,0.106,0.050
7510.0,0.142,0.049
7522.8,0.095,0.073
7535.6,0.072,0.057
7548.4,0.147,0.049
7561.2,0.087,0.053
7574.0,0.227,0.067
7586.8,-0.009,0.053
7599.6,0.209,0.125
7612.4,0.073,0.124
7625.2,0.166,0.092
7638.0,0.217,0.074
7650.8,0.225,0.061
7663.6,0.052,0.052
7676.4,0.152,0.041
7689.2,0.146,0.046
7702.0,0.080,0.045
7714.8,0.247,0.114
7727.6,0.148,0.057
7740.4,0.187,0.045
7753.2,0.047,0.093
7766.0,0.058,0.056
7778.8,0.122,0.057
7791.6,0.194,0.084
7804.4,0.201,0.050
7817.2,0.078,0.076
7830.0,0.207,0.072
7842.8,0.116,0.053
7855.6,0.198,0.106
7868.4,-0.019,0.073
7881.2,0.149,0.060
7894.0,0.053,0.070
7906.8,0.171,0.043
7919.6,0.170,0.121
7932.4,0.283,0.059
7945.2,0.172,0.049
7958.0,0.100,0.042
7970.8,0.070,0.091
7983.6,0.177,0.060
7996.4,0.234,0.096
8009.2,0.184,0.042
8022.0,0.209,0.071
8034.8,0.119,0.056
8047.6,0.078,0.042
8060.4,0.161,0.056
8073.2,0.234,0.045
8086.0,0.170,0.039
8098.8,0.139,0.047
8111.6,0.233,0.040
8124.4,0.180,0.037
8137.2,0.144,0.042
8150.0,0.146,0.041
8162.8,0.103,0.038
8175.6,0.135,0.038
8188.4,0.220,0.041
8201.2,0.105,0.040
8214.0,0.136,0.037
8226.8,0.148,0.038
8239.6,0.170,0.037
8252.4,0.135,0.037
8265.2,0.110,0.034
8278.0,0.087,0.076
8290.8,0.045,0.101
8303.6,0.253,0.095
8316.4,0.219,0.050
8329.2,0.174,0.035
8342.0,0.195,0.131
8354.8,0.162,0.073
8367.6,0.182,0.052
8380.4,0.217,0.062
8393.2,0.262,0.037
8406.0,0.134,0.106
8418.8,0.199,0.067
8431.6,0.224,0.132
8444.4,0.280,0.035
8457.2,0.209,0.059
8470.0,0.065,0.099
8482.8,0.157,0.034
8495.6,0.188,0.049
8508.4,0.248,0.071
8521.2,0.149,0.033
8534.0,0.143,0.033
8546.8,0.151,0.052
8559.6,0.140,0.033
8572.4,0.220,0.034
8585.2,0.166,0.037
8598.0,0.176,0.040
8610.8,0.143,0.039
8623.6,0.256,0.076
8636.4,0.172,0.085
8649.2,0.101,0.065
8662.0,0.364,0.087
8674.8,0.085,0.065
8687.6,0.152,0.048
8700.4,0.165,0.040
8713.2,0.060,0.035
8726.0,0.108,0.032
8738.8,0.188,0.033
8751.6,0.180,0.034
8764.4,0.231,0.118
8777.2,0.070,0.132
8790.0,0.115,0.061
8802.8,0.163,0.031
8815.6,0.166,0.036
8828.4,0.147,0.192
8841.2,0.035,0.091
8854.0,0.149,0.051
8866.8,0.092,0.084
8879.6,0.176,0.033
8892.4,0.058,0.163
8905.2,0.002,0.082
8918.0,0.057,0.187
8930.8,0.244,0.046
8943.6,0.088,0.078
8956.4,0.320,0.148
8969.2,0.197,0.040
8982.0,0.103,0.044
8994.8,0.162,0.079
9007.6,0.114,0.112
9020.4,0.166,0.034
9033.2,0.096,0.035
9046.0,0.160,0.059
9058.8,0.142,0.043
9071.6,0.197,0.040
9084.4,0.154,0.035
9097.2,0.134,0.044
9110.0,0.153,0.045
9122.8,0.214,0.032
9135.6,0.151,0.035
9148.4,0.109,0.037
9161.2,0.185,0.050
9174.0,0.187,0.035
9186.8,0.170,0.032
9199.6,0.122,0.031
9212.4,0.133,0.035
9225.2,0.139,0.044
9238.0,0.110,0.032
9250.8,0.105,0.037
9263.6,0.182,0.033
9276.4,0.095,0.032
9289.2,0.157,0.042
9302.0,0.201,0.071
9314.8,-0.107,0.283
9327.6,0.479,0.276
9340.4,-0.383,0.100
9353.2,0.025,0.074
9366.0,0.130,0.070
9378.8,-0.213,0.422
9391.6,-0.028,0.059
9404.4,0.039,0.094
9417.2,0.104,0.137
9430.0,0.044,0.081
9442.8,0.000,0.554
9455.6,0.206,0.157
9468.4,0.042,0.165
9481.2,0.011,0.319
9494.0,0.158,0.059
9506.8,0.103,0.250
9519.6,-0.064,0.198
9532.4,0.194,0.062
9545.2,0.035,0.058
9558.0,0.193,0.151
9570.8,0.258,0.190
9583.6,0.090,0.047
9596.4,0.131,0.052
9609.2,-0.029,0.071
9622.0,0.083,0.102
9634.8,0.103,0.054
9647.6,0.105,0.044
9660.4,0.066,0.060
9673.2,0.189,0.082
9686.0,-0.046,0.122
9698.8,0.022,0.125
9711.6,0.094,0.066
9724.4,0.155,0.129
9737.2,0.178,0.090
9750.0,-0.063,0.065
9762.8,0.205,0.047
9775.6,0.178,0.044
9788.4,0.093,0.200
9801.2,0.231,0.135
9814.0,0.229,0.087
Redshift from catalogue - 1.00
